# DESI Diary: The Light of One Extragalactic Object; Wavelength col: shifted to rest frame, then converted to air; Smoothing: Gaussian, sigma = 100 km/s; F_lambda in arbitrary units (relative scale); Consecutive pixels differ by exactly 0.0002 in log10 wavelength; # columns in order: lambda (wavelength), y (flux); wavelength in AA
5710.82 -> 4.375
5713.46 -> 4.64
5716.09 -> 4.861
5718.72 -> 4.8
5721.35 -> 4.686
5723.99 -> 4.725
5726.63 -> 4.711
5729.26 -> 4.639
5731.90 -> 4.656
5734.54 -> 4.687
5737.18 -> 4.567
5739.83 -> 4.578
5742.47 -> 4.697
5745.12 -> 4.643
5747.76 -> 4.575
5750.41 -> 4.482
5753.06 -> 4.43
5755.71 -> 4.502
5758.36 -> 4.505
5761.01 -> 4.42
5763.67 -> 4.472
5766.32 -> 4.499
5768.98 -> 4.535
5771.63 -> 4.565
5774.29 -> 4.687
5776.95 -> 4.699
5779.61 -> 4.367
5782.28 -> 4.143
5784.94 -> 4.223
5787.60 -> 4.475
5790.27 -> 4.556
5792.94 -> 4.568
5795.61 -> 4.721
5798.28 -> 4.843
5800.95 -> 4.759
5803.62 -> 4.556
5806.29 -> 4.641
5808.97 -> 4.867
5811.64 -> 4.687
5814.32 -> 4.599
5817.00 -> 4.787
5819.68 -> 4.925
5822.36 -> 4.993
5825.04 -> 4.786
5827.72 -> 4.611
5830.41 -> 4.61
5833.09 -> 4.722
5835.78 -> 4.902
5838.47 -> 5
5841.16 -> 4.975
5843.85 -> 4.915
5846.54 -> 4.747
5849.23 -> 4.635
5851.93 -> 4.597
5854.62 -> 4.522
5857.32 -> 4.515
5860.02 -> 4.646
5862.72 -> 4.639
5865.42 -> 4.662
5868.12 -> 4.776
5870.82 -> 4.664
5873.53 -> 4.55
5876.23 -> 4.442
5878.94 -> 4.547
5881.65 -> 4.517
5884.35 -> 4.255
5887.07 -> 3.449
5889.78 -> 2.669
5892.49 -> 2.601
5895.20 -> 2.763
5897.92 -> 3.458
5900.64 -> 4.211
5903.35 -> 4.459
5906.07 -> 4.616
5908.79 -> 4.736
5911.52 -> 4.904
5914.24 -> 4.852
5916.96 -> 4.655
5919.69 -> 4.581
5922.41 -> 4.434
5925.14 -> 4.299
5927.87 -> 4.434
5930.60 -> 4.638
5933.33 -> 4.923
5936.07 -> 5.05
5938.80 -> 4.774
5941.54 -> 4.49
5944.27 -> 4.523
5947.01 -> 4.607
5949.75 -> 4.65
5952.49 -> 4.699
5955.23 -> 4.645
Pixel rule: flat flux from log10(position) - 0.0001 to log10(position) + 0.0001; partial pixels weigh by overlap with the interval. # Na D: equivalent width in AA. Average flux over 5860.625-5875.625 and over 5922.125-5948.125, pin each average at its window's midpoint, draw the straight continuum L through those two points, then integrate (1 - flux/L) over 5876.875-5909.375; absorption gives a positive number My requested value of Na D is 5.5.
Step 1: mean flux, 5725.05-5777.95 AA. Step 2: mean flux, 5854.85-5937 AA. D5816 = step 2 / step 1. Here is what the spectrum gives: 0.95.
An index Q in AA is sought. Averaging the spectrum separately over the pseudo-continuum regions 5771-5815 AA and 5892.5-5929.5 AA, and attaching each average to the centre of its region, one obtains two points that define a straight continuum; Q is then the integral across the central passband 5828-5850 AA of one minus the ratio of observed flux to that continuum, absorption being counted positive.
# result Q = -1.7 AA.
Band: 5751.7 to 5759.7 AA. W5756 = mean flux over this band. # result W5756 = 4.48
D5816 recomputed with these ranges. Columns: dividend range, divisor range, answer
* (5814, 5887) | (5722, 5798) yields 1.02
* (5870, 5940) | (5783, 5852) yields 0.91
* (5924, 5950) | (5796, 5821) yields 0.98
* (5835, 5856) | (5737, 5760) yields 1.05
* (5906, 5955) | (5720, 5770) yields 1.02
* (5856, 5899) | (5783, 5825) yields 0.87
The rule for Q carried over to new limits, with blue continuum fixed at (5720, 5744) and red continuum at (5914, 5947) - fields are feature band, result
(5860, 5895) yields 3.9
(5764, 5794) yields 1.1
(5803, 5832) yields -0.6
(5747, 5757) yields 0.4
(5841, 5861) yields -0.2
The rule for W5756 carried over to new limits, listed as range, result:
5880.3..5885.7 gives 4.39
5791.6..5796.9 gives 4.64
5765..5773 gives 4.53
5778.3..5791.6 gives 4.35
